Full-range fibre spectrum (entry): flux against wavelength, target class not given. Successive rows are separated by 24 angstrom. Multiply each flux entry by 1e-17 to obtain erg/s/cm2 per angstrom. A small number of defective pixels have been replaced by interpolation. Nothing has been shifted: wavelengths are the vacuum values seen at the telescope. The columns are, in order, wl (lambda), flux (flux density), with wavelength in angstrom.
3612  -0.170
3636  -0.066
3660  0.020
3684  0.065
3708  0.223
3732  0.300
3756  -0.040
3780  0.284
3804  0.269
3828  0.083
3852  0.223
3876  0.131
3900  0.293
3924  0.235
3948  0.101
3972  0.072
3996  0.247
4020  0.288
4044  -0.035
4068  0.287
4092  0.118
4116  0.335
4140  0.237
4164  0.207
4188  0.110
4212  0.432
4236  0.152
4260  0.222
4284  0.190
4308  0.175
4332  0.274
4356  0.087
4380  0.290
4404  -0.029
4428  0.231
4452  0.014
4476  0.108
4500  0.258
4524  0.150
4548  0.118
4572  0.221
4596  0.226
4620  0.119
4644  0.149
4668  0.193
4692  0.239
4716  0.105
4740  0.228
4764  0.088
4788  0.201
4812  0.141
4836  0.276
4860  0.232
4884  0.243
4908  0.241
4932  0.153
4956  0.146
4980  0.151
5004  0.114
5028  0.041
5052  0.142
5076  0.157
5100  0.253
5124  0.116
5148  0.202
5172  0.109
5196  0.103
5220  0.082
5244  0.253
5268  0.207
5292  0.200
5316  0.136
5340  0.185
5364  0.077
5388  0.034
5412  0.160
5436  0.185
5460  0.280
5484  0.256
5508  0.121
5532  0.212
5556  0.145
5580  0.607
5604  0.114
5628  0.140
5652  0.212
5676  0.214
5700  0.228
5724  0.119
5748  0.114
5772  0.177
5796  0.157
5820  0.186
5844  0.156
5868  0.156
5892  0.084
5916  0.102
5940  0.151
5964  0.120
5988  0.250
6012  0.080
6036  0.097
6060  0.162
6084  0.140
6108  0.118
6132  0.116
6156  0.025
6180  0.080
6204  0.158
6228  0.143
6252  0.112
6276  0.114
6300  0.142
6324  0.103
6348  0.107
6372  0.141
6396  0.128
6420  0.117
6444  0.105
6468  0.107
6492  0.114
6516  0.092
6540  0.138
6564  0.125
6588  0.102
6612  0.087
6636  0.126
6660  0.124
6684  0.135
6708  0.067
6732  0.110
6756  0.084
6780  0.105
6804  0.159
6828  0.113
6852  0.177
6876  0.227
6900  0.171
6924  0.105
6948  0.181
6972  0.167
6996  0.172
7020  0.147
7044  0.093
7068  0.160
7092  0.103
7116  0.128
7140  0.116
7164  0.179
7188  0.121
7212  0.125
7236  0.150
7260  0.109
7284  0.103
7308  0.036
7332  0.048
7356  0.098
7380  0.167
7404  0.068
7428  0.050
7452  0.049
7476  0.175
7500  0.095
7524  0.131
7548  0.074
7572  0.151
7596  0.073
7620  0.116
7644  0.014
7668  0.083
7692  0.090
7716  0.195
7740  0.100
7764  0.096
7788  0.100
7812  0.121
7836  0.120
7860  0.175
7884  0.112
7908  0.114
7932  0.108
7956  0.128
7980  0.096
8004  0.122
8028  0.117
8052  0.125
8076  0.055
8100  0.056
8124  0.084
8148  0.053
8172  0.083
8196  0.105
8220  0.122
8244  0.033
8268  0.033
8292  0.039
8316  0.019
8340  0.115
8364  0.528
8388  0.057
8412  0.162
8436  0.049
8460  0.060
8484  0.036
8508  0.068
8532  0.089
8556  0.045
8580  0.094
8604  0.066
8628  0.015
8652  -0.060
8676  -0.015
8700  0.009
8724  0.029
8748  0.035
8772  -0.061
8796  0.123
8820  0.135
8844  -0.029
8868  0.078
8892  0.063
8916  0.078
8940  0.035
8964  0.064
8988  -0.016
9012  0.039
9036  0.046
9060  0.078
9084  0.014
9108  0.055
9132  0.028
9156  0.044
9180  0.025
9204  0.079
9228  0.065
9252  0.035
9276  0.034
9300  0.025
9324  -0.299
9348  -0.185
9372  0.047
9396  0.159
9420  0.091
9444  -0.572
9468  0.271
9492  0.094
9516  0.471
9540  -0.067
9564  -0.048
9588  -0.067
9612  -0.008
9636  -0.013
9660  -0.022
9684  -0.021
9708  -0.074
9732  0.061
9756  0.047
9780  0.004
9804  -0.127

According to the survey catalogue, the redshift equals 0.668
